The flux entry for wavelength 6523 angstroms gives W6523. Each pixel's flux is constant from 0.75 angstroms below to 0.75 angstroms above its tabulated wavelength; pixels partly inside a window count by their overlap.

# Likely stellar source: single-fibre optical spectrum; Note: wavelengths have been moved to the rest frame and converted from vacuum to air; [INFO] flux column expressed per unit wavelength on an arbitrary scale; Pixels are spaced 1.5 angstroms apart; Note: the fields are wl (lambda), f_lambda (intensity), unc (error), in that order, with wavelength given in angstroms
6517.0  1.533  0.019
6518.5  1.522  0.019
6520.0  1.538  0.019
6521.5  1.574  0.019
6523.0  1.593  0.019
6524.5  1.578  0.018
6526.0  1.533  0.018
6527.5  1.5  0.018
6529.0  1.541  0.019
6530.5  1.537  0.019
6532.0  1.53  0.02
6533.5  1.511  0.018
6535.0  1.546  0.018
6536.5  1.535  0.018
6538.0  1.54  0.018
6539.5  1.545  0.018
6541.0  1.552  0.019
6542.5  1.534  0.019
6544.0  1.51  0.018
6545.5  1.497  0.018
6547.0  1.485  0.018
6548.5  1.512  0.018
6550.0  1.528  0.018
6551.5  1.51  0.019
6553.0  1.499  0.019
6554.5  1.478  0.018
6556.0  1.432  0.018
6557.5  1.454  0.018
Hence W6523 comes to 1.593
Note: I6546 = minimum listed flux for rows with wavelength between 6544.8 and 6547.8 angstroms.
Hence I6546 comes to 1.485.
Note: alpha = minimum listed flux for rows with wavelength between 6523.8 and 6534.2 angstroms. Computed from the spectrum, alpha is 1.5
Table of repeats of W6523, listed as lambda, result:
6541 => 1.552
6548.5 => 1.512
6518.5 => 1.522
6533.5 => 1.511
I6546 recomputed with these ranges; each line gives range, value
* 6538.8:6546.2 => 1.497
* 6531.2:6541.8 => 1.511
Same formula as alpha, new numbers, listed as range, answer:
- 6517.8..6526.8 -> 1.522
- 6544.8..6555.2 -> 1.478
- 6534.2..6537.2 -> 1.535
